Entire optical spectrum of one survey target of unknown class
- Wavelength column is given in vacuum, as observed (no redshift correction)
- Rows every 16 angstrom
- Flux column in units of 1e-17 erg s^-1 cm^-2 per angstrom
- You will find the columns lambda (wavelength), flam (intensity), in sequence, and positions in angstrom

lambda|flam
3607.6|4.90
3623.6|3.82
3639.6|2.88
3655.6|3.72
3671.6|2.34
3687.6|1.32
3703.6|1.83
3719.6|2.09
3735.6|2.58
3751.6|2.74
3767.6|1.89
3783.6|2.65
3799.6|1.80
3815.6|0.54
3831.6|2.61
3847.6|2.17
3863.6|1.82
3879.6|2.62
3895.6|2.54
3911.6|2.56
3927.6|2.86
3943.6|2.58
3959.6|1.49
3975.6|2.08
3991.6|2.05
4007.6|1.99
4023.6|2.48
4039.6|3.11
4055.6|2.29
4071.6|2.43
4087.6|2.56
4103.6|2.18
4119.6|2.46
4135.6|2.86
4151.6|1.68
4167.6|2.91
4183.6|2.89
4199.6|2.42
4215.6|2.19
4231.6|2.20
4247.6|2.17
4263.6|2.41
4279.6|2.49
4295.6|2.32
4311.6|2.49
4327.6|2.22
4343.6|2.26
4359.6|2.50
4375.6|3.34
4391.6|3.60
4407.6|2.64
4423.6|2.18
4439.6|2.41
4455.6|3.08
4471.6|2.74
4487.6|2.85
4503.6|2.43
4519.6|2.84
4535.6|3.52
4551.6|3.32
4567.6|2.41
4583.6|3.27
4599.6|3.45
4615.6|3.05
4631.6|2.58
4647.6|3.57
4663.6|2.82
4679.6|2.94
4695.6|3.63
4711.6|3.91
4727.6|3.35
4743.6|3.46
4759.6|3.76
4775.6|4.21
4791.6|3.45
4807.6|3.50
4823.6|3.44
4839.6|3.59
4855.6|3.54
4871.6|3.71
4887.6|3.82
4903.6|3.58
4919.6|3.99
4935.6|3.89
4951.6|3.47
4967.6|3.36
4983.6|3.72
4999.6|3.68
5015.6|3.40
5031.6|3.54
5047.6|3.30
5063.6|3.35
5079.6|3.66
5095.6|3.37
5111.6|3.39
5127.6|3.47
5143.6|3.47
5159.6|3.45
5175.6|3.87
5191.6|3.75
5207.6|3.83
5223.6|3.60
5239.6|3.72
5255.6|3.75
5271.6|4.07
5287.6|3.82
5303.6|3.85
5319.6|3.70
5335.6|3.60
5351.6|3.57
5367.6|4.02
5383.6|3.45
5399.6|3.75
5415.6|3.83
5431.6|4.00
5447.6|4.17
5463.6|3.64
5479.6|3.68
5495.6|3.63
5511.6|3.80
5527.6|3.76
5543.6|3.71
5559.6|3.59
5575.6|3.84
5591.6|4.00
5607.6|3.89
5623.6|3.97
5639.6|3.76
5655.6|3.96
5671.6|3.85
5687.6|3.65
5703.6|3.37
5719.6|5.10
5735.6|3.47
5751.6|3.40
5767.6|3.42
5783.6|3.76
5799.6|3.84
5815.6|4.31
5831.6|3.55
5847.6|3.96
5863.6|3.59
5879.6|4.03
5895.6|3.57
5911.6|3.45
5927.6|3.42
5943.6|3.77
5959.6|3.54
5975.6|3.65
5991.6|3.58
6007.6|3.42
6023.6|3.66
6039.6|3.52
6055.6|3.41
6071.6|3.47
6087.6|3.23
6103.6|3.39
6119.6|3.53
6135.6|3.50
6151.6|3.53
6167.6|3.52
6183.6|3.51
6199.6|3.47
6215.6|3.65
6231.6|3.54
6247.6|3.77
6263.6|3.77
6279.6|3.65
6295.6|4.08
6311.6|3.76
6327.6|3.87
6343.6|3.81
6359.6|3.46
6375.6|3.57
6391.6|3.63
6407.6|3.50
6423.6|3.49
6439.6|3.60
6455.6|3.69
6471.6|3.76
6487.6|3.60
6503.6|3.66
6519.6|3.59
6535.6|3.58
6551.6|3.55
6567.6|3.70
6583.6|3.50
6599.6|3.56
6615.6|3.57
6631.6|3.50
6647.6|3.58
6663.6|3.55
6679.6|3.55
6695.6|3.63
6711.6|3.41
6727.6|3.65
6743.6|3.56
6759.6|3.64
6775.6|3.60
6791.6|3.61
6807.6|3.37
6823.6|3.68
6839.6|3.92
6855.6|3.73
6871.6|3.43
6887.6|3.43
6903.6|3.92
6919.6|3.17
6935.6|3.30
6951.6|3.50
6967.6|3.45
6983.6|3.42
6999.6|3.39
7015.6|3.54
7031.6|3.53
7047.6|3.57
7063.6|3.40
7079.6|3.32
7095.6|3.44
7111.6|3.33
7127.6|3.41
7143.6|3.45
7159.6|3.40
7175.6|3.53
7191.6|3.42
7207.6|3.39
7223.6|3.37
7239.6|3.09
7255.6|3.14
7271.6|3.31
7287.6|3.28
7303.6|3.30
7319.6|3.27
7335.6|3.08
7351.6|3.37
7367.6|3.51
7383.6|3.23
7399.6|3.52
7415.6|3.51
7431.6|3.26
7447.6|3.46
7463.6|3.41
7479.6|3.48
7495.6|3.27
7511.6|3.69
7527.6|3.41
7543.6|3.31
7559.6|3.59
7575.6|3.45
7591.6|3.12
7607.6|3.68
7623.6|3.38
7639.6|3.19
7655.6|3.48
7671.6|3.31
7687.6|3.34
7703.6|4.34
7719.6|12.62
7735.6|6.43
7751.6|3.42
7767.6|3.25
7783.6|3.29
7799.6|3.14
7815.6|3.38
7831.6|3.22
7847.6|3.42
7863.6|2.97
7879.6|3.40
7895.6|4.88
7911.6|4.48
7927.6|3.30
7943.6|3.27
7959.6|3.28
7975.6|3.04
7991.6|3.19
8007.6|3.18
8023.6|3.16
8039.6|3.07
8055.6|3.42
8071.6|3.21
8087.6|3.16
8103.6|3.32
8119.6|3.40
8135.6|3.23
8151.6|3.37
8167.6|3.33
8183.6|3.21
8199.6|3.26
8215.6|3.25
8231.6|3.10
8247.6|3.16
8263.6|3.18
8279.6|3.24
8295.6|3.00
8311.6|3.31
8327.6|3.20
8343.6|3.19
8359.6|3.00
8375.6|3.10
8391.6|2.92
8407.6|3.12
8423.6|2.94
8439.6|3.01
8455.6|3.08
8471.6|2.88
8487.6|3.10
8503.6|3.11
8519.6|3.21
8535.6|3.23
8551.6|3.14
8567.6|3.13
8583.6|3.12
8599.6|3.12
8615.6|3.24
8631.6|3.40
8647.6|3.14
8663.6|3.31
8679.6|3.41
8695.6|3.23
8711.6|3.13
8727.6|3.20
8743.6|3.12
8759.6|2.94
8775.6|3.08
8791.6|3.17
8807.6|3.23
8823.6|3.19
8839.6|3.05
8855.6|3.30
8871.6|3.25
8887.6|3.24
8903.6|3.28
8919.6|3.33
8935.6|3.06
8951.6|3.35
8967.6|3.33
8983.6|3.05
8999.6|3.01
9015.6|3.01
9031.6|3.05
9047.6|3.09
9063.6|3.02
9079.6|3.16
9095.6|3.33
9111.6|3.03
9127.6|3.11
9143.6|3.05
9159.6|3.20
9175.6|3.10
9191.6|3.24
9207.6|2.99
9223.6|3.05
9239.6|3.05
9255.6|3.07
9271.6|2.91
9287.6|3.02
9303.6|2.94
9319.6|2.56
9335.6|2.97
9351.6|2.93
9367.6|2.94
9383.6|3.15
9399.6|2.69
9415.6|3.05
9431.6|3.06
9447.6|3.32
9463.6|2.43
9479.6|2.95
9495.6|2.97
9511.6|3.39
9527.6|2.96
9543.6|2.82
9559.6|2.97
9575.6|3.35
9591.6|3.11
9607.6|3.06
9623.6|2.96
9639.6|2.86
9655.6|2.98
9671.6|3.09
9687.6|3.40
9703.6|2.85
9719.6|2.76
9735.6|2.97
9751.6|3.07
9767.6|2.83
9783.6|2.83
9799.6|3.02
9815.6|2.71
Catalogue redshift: 0.18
